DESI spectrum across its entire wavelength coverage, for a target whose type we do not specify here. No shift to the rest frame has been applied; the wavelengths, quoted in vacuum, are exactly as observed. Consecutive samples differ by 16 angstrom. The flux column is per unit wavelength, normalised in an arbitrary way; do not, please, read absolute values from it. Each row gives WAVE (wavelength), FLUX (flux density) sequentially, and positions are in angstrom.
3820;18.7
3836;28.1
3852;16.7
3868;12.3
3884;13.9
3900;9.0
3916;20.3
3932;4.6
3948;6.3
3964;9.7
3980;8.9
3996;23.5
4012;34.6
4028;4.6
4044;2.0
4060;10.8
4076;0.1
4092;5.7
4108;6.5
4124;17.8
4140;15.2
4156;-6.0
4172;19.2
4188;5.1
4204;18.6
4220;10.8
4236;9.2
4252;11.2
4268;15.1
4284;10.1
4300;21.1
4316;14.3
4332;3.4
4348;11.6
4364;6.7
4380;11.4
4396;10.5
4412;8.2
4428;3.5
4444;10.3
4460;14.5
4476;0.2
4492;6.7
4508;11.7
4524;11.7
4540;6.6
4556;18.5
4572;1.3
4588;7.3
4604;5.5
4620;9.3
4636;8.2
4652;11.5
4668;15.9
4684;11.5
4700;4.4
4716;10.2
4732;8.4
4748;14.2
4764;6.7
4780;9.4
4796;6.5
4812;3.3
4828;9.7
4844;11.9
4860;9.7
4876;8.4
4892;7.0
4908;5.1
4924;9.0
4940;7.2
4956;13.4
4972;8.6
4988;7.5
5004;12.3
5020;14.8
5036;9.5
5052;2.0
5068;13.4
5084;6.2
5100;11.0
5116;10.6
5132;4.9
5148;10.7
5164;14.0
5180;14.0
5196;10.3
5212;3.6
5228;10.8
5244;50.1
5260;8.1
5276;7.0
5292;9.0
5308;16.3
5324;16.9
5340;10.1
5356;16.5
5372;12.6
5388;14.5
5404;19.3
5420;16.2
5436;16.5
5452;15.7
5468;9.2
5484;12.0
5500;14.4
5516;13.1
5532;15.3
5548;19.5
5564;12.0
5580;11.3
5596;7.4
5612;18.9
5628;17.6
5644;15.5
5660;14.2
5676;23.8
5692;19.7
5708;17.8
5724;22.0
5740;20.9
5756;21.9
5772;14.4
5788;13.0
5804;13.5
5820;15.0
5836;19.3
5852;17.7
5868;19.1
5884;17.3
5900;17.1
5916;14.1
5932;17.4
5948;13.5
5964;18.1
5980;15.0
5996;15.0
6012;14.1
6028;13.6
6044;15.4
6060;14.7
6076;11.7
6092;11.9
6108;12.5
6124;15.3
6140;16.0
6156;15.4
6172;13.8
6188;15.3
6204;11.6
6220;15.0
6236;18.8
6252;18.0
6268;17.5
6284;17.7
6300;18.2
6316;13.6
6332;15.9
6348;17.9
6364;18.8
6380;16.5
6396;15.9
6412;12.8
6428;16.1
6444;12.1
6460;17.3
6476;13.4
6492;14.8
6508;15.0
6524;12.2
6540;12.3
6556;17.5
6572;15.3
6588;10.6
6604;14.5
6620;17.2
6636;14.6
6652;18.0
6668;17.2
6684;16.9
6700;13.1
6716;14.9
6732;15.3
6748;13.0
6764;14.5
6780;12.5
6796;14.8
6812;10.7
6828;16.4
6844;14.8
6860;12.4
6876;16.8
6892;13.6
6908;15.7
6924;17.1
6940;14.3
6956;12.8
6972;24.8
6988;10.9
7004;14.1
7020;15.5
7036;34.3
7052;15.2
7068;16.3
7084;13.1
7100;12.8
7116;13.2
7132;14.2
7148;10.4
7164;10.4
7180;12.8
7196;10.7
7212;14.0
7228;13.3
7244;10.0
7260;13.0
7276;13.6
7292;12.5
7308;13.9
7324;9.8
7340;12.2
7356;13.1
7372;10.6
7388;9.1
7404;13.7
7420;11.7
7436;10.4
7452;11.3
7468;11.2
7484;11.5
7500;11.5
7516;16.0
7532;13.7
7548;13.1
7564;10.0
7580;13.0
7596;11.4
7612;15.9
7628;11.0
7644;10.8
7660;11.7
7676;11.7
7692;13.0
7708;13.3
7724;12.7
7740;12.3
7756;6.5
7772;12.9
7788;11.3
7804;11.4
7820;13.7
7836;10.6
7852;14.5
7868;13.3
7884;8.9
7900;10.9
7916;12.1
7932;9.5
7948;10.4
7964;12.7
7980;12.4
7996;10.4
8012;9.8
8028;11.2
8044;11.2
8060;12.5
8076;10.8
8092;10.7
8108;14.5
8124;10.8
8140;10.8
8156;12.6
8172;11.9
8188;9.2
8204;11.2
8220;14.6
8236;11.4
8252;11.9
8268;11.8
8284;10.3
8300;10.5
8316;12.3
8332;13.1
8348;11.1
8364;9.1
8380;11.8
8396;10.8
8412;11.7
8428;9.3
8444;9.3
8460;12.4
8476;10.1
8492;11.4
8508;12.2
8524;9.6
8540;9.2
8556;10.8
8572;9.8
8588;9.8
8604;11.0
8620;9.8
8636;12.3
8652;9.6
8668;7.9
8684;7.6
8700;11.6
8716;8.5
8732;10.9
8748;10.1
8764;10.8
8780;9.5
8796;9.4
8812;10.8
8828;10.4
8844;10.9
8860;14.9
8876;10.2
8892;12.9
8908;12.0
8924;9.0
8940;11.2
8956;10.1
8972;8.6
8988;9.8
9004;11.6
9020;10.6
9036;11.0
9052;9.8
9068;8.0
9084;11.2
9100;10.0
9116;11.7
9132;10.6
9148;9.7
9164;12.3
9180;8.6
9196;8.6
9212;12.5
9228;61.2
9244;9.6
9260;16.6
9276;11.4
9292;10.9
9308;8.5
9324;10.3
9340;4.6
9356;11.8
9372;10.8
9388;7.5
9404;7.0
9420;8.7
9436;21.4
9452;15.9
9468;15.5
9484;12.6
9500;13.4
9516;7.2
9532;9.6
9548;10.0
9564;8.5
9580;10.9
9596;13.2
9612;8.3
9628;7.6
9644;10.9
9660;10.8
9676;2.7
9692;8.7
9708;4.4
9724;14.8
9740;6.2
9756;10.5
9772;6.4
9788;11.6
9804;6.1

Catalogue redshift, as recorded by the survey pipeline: 0.41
